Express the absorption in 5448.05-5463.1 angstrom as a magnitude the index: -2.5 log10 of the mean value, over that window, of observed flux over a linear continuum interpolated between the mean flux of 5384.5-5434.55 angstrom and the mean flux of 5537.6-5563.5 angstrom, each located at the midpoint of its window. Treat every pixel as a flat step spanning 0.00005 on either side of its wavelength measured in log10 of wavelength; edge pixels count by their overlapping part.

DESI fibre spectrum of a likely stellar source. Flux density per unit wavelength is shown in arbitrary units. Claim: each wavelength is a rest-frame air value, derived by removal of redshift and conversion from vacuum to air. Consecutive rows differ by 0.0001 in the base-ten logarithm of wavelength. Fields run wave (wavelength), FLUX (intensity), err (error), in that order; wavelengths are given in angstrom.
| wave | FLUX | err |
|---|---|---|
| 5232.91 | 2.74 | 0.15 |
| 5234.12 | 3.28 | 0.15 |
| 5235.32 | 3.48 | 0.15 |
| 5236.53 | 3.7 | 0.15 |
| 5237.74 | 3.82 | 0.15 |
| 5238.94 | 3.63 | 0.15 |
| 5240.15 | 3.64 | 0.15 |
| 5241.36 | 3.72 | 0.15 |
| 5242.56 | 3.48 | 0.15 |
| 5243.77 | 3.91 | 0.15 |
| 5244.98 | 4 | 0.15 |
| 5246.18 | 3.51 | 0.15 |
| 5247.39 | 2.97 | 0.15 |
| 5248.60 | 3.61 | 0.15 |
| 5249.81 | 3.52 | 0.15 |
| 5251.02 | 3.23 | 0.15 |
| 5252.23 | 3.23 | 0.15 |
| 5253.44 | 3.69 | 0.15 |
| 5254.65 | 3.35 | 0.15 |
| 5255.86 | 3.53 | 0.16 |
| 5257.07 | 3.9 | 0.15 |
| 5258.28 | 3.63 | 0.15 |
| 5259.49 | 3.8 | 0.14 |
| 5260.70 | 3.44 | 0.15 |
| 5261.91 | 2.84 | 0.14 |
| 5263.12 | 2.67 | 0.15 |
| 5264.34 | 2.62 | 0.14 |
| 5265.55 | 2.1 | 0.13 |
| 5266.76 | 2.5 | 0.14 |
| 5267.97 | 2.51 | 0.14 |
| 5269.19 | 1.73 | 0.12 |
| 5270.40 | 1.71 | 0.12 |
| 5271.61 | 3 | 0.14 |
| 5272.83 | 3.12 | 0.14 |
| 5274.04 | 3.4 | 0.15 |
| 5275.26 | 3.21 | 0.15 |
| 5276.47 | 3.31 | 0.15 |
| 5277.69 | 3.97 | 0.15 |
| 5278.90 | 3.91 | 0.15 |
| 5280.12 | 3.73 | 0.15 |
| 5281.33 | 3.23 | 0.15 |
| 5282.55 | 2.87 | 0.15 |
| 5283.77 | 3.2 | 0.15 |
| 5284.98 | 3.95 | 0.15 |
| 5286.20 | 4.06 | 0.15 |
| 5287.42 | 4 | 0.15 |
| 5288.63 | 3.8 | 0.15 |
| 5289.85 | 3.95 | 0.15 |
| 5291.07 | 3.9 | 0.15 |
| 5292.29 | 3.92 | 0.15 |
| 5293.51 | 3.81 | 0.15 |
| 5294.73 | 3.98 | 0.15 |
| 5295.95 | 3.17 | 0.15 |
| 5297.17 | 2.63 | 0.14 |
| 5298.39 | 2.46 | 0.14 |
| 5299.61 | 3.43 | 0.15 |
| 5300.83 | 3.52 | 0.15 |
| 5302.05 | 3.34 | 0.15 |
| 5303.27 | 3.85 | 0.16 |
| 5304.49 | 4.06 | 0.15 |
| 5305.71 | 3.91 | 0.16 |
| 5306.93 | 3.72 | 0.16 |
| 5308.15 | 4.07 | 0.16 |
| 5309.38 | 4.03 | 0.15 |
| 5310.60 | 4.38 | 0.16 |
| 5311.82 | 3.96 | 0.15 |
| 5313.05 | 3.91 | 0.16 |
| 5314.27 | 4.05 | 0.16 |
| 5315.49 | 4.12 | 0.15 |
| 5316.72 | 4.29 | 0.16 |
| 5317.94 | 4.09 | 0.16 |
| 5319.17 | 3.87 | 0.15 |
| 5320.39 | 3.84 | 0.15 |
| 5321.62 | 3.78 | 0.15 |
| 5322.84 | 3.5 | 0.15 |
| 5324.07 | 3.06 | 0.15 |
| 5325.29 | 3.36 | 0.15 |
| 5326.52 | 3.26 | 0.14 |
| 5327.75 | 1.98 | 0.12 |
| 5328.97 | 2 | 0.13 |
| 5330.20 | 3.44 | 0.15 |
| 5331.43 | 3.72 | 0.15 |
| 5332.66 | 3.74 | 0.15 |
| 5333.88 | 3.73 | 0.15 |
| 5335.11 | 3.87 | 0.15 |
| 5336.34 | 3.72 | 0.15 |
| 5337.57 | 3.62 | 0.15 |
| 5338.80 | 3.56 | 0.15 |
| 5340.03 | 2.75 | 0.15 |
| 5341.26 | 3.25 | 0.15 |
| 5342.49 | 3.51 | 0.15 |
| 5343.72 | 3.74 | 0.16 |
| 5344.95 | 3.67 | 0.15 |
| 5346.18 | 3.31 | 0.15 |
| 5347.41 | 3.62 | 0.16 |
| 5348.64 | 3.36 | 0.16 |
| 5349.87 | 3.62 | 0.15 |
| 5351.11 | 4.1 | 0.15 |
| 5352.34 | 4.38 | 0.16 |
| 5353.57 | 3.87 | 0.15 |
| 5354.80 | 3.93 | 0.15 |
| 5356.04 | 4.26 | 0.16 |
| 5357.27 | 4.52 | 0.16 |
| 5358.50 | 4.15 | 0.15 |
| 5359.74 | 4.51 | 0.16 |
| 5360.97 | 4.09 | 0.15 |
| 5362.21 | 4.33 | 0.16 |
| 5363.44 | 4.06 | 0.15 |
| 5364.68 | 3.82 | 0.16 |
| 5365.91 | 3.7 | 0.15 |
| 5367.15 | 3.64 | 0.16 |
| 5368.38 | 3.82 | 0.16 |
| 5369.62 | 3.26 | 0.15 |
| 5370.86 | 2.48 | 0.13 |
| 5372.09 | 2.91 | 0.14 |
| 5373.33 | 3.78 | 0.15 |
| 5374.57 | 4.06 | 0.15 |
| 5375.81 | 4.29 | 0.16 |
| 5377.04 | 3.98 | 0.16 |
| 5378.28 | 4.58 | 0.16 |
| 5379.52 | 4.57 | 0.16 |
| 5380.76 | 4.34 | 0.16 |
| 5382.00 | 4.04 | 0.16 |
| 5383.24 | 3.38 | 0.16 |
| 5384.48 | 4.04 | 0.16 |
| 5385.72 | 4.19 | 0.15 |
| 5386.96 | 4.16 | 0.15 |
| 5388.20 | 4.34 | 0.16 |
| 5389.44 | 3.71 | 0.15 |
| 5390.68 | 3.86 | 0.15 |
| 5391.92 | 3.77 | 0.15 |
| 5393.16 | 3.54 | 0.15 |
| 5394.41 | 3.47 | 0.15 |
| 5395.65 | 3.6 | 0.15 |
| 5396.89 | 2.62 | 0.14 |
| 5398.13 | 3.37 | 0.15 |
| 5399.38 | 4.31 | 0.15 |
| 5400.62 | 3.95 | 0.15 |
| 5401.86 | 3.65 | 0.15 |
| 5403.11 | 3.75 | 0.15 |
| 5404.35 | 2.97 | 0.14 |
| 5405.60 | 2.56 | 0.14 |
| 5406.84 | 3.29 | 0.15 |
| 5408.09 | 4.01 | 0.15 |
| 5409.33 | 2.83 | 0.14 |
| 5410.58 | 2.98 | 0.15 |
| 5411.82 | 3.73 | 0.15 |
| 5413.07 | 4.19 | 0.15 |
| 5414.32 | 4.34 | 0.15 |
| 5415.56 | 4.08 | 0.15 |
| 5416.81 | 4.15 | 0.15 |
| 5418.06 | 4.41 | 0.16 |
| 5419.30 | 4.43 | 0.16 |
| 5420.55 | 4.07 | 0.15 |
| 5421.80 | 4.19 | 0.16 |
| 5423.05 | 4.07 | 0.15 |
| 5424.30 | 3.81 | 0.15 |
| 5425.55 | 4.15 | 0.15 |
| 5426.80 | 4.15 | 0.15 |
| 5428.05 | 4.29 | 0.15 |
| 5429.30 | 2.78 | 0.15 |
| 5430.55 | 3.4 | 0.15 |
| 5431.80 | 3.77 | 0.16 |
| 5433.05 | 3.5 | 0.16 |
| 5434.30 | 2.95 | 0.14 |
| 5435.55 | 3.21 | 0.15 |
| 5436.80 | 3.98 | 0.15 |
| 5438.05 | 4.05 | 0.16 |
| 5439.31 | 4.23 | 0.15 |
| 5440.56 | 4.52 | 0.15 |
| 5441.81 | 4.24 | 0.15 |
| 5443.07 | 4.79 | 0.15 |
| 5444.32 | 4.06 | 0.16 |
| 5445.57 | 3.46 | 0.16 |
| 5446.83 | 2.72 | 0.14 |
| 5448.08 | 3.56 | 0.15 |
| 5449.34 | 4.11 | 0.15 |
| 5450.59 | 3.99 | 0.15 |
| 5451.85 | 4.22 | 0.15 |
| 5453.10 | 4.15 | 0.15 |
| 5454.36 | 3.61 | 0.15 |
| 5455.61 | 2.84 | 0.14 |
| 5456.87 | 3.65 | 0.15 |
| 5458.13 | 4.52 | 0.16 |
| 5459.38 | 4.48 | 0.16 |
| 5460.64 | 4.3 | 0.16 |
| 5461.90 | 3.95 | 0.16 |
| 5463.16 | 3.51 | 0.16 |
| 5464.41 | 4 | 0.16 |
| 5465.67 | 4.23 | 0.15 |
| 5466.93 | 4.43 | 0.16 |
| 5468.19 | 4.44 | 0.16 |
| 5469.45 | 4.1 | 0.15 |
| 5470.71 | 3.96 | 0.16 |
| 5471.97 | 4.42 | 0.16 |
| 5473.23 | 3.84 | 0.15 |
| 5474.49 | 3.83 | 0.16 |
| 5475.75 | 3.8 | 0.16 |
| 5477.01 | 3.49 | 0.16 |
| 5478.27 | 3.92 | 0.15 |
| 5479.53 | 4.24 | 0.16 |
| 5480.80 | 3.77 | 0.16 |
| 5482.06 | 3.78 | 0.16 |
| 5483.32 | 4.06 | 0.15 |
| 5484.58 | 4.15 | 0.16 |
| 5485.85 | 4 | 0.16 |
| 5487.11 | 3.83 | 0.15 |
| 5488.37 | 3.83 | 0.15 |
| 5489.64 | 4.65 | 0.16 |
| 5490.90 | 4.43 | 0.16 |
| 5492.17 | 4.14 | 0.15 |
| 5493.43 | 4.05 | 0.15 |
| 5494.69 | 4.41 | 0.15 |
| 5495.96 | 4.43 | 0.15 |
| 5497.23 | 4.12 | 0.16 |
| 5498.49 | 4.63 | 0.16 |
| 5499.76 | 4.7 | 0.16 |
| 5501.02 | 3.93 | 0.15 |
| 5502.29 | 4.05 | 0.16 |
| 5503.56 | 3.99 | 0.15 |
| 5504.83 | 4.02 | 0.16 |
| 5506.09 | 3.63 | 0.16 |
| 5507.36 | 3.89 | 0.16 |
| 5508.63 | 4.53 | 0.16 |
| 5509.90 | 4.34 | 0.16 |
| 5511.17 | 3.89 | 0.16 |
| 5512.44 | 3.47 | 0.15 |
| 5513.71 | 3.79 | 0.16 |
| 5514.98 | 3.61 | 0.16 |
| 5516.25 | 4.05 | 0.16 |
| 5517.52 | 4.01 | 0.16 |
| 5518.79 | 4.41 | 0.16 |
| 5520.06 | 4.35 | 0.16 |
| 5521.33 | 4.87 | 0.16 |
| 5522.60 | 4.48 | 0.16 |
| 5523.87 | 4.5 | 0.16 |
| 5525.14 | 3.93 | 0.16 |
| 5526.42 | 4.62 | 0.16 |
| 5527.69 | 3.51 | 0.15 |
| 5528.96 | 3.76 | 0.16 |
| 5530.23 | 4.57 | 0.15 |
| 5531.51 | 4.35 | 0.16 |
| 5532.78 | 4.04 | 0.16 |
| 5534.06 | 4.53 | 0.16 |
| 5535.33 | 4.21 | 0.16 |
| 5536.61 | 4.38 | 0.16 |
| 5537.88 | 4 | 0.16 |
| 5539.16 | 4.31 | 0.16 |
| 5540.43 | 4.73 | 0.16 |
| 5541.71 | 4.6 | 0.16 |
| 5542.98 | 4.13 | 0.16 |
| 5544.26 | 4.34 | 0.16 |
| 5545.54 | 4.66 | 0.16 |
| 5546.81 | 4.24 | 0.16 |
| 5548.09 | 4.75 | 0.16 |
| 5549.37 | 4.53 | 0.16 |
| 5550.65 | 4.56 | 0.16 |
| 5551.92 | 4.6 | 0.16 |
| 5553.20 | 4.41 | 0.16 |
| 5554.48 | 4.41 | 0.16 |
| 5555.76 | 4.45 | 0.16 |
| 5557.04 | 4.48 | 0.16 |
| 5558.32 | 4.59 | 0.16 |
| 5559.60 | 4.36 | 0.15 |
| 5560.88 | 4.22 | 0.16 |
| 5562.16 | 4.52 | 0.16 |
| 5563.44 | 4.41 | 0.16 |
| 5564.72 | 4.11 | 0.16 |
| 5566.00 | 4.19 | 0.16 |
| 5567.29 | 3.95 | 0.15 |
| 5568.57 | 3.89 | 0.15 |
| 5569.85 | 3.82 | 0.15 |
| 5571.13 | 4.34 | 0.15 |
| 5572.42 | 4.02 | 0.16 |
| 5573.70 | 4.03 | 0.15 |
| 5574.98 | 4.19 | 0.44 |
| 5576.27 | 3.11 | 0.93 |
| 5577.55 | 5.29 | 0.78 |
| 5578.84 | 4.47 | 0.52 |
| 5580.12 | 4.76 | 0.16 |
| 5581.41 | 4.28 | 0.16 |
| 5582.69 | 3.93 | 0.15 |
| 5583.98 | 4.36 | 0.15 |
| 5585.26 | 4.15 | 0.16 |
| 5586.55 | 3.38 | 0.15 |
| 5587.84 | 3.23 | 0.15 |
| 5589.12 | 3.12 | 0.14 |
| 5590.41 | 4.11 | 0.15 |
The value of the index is 0.01 mag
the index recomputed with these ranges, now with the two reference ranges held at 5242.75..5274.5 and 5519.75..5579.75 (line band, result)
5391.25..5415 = 0.059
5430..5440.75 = 0.043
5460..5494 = -0.005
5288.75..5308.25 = -0.095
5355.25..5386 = -0.103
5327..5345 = 0.035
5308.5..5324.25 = -0.169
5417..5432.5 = -0.043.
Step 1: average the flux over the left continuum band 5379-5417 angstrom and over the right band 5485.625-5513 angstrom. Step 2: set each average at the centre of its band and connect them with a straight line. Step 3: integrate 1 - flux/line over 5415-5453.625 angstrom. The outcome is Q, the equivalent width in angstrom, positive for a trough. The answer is -0.4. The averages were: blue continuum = 3.73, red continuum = 4.14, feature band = 3.92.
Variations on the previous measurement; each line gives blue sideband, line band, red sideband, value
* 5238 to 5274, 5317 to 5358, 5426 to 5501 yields -0.89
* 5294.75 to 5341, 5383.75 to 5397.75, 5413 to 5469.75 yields 0.18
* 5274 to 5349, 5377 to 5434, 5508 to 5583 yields 0.83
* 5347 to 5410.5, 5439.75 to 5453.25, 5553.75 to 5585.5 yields -0.10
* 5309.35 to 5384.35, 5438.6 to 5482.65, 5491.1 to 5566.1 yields 1.05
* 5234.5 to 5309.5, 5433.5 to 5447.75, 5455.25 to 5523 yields 0.38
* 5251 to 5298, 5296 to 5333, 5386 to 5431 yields -1.52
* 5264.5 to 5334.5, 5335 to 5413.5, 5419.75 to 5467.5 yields -1.22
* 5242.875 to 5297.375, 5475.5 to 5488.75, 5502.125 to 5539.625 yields 0.37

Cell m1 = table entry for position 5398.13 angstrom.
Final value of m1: 3.37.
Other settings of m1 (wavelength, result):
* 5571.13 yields 4.34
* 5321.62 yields 3.78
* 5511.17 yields 3.89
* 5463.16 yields 3.51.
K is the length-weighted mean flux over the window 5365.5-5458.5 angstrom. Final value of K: 3.79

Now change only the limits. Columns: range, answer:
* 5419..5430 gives 3.97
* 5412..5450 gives 3.92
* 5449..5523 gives 4.07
